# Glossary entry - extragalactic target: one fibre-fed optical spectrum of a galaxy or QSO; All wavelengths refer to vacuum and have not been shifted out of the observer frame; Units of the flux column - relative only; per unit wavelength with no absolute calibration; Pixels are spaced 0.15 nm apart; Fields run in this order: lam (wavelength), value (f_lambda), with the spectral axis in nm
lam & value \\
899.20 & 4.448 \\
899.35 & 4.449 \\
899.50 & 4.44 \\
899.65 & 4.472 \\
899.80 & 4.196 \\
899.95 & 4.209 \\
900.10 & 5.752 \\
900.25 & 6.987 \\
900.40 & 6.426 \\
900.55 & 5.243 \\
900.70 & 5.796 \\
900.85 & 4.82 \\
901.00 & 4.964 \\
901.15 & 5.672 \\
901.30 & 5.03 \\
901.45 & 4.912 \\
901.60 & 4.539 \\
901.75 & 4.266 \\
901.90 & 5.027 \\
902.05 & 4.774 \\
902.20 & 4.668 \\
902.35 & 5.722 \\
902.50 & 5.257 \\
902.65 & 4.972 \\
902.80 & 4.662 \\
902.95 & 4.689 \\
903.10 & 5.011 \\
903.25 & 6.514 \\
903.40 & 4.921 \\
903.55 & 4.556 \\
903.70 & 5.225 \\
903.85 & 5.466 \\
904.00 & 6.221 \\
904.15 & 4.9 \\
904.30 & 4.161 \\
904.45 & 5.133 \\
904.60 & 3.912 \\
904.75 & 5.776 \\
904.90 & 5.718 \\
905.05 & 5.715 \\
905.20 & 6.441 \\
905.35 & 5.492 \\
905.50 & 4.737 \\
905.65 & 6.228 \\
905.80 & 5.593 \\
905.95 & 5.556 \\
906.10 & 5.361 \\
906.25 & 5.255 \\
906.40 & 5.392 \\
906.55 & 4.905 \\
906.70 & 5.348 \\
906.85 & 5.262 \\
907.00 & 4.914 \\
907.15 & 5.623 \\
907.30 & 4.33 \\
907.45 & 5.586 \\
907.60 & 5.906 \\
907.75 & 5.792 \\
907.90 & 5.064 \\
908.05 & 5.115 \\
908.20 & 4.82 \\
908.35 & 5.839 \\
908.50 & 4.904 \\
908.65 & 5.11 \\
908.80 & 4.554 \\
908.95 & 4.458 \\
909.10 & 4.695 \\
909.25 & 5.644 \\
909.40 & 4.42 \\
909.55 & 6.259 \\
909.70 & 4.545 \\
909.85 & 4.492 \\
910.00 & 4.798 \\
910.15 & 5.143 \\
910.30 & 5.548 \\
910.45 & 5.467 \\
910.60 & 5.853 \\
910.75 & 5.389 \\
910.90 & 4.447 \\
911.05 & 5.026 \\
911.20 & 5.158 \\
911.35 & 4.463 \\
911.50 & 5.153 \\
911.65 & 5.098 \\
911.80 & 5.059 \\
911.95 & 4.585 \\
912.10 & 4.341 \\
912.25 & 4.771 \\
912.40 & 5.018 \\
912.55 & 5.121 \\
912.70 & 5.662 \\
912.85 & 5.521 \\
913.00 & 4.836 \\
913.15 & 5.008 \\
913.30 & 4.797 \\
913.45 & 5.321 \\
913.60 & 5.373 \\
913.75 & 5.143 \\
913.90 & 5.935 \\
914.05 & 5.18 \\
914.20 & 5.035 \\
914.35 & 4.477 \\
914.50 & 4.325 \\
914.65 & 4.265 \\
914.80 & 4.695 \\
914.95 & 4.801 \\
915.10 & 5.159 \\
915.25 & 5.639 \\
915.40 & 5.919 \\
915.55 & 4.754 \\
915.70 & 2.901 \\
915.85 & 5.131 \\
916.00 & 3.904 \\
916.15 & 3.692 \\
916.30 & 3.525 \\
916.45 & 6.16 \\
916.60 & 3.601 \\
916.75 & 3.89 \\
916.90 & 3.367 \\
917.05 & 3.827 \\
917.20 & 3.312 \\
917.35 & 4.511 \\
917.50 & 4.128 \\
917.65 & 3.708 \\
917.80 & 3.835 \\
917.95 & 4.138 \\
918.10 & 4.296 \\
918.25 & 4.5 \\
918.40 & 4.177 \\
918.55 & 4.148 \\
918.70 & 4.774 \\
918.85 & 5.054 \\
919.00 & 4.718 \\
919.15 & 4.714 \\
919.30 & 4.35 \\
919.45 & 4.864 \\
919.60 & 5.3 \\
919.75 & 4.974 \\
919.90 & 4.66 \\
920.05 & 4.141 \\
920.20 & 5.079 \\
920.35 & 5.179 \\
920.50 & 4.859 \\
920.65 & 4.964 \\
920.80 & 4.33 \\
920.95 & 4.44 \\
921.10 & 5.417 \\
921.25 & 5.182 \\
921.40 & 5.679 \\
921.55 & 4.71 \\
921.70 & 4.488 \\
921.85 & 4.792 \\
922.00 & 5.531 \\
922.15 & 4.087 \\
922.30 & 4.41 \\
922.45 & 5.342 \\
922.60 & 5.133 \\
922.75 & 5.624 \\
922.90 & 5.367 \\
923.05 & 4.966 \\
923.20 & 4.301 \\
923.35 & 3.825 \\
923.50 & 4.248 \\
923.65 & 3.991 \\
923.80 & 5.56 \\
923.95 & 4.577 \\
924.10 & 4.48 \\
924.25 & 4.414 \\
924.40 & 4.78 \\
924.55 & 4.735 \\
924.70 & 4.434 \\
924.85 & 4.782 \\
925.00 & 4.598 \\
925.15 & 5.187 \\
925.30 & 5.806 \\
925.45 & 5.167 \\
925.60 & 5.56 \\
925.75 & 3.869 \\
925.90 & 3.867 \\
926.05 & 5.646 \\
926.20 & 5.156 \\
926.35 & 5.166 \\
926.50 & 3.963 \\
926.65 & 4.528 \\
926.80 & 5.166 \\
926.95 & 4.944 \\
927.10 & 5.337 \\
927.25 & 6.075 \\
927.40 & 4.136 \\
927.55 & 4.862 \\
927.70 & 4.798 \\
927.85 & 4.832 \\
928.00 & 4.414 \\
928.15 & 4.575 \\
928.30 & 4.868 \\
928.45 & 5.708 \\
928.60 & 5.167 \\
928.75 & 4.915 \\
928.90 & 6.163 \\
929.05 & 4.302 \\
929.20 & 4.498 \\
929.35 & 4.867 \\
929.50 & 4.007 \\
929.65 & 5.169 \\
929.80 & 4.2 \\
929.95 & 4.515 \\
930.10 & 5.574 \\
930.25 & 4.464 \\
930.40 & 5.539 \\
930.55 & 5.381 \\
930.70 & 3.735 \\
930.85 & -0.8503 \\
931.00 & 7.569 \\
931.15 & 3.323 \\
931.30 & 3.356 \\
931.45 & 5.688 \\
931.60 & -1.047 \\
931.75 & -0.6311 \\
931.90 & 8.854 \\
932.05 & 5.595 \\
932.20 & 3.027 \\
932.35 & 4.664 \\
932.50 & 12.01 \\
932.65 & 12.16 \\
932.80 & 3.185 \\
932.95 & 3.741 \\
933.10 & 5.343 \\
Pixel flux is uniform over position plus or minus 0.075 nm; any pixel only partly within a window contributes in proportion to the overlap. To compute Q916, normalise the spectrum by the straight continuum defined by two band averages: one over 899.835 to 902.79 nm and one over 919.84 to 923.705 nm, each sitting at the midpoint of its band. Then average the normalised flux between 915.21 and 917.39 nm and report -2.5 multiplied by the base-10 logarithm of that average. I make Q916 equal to 0.16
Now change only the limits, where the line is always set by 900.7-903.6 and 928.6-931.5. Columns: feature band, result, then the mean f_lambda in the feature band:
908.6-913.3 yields -0.031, 5.02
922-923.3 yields -0.054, 4.92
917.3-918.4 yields 0.148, 4.15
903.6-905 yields -0.038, 5.17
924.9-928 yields -0.069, 4.92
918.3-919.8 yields 0.009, 4.7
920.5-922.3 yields -0.035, 4.85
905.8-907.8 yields -0.081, 5.33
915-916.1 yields 0.011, 4.75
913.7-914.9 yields -0.012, 4.87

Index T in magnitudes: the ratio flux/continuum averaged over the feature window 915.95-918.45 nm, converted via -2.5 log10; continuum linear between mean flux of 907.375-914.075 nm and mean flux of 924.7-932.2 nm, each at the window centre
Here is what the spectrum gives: 0.220 mag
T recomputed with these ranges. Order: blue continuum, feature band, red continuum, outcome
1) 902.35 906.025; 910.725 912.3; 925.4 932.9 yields 0.068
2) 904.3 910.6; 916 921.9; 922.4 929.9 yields 0.114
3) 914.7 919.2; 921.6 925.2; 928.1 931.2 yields -0.051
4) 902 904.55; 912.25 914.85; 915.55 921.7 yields -0.082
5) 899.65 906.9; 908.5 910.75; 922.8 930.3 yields 0.009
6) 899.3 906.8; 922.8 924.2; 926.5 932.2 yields 0.017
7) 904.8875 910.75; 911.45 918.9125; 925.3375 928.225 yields 0.109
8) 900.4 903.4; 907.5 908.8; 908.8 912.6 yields -0.054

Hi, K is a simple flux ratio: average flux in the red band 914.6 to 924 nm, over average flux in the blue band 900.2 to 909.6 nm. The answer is 0.88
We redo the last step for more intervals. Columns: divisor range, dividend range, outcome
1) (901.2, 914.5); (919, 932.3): 0.91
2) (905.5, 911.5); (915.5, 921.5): 0.86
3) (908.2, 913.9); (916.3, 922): 0.90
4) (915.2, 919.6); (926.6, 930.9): 1.09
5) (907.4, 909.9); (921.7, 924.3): 0.92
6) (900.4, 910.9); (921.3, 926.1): 0.93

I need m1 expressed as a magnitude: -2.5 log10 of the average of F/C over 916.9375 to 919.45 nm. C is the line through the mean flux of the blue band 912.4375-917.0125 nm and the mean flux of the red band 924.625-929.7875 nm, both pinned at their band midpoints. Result 0.13 mag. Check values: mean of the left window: 4.77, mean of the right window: 4.89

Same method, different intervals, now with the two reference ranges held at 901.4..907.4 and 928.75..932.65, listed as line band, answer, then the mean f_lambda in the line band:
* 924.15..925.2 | 0.03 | 4.69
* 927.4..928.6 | -0.02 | 4.84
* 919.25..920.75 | 0.01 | 4.84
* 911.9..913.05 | 0.01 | 4.99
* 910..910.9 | -0.05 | 5.34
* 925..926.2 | -0.04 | 5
